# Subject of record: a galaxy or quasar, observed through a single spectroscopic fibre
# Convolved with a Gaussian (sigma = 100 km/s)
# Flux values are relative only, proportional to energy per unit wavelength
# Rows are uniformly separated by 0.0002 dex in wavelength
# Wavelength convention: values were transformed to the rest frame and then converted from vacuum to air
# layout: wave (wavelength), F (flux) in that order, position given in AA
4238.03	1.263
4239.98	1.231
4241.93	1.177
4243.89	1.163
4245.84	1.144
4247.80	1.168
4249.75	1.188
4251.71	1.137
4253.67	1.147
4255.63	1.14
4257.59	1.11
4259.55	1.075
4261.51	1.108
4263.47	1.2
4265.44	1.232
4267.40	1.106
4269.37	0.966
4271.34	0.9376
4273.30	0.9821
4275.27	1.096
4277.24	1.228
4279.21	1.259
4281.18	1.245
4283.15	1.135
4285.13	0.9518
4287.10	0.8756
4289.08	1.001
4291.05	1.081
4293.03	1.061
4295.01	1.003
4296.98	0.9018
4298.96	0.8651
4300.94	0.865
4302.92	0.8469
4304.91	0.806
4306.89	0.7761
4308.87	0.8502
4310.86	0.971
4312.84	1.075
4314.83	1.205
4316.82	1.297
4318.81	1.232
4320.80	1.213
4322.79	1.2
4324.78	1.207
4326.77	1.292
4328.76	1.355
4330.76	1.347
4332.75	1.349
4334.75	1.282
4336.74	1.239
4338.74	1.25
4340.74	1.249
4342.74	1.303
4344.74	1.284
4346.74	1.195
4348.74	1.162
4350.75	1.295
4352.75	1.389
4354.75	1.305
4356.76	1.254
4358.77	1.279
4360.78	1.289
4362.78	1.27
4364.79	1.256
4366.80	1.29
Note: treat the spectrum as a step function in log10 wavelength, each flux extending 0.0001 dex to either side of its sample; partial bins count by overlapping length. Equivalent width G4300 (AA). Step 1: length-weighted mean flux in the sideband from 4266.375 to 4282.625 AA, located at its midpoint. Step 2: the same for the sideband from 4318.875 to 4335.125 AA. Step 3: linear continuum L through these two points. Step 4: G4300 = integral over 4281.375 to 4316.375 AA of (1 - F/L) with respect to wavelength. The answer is 6.3 AA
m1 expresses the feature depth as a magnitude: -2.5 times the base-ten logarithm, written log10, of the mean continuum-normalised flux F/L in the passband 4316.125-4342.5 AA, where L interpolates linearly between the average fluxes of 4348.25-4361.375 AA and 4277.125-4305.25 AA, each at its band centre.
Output -0.09 mag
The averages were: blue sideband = 1.01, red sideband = 1.29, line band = 1.27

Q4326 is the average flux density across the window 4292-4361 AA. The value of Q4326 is 1.16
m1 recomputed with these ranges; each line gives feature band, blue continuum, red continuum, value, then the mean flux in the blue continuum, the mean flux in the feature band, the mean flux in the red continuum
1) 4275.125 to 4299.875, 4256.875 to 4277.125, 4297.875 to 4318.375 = -0.03 mag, 1.09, 1.05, 0.963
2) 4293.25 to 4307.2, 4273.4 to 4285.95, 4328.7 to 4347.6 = 0.33 mag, 1.14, 0.881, 1.28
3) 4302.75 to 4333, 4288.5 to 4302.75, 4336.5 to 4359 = -0.03 mag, 0.961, 1.13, 1.27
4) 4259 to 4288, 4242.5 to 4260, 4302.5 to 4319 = 0.00 mag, 1.14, 1.09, 1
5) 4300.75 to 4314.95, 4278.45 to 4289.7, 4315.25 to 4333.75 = 0.30 mag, 1.08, 0.91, 1.27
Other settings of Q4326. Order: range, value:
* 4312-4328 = 1.22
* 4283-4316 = 0.954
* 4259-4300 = 1.06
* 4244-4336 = 1.1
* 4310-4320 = 1.16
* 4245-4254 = 1.16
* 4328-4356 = 1.29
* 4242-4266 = 1.15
